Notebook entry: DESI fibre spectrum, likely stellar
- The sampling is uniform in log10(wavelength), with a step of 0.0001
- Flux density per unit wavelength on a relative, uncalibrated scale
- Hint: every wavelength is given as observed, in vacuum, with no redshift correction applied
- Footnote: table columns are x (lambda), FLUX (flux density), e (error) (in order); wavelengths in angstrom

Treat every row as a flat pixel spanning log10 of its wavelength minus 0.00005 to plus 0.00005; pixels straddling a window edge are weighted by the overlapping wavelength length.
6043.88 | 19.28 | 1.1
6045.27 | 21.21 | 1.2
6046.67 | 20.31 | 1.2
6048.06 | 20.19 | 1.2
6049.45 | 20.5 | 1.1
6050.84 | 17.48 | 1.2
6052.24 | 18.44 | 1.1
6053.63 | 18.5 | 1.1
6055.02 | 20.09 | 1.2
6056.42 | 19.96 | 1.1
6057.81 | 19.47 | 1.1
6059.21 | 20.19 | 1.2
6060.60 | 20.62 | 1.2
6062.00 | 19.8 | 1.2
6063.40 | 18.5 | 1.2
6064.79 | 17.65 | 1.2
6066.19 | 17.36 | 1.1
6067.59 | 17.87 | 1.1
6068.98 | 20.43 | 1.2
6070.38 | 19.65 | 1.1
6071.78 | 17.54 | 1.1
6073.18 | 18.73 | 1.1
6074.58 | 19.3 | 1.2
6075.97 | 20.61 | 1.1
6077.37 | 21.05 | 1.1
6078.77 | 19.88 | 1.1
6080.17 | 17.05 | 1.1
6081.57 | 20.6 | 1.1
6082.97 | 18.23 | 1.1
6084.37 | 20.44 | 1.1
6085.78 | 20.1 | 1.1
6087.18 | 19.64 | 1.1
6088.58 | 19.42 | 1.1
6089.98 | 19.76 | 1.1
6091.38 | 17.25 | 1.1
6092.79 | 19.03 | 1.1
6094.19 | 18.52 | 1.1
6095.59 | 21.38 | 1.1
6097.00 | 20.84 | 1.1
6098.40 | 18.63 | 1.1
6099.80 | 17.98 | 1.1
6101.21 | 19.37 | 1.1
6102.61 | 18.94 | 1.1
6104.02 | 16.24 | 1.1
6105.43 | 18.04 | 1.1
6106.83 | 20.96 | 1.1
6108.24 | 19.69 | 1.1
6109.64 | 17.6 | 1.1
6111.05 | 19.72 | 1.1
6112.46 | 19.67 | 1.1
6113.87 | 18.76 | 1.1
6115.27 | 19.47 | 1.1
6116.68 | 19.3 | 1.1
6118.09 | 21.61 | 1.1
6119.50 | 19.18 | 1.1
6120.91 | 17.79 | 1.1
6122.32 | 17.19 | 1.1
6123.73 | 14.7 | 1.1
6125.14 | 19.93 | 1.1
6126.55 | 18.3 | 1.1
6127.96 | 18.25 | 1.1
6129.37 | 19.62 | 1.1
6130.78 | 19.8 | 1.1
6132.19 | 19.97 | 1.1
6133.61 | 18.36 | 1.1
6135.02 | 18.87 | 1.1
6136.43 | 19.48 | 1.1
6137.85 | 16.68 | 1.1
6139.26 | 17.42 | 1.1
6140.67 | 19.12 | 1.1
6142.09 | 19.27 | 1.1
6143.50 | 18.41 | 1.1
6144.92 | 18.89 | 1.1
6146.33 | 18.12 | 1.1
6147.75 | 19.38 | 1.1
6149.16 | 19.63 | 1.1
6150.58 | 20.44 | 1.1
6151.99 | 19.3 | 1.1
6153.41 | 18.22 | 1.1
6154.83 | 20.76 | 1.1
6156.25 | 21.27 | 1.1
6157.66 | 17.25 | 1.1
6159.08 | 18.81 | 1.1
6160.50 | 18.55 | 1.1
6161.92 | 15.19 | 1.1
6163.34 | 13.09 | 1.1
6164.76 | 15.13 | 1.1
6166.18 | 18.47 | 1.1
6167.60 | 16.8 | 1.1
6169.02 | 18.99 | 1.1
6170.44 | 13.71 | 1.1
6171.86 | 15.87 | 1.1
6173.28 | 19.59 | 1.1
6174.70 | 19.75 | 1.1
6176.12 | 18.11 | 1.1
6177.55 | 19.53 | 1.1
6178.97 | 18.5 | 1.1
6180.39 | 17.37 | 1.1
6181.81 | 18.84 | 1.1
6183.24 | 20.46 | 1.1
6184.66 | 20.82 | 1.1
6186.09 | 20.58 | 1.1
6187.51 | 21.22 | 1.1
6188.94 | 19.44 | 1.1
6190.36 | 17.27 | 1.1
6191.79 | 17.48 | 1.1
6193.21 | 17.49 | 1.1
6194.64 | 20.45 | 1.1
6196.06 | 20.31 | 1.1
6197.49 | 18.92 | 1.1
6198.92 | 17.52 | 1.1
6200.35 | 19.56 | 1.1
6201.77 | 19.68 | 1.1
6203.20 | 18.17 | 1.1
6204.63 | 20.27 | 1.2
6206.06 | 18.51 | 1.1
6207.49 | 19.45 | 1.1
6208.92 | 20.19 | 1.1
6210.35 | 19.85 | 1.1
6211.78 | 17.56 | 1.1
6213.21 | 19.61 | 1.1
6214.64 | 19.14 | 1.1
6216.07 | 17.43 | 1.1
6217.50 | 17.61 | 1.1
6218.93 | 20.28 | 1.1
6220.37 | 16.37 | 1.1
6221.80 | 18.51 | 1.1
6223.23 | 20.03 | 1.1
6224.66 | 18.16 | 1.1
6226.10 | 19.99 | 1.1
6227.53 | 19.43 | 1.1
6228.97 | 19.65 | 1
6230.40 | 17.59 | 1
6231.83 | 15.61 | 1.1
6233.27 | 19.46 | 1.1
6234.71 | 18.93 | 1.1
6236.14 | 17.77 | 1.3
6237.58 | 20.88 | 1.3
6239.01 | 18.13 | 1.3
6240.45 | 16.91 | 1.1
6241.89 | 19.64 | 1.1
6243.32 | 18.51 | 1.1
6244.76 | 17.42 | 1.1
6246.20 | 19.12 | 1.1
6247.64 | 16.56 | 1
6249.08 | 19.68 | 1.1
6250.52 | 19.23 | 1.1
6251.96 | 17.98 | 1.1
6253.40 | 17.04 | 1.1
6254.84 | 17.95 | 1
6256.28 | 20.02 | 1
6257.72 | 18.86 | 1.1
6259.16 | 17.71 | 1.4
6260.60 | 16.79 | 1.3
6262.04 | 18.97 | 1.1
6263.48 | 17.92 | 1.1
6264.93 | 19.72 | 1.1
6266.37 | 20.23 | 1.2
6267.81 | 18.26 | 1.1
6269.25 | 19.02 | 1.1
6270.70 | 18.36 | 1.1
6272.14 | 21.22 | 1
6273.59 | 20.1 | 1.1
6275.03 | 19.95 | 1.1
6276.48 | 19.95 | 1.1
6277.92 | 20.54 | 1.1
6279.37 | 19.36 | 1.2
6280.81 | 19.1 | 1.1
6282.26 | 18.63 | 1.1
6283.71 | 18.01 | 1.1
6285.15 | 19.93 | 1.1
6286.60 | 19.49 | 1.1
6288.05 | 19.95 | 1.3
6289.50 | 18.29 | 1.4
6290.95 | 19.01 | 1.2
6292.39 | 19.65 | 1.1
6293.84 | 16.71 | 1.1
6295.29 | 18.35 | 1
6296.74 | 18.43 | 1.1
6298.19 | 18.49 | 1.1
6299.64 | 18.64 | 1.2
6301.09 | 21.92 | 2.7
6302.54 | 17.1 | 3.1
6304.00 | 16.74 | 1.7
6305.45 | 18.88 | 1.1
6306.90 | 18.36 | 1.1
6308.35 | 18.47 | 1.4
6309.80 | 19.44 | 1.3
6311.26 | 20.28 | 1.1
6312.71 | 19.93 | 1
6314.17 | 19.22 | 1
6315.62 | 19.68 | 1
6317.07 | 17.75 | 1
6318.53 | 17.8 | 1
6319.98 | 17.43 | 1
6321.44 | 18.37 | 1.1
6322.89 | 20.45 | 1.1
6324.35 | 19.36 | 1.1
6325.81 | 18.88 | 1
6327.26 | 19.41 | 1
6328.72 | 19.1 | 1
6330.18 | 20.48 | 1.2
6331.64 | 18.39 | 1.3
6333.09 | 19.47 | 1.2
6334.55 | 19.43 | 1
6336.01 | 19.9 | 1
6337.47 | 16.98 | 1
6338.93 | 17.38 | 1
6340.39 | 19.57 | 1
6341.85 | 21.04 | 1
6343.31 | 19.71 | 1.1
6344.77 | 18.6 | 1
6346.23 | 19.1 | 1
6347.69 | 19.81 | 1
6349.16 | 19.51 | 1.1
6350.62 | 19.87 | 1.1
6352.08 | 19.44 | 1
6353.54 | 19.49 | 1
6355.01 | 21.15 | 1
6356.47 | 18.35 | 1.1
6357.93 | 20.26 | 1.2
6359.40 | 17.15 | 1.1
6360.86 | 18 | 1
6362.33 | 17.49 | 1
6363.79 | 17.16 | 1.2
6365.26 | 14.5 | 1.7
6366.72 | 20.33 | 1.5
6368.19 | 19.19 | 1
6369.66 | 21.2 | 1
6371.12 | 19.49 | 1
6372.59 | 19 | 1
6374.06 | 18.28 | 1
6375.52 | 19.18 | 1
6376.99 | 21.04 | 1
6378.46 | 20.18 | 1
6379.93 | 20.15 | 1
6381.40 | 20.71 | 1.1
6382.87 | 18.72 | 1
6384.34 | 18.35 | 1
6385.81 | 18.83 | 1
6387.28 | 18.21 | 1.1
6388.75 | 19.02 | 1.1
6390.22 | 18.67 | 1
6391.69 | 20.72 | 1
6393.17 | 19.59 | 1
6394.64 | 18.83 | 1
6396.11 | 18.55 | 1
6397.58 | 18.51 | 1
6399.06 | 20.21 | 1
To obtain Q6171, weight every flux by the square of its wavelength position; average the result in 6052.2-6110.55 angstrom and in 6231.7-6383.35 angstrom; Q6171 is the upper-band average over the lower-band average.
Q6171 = 1.06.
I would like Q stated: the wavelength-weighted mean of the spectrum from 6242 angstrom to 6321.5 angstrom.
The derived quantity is 18.8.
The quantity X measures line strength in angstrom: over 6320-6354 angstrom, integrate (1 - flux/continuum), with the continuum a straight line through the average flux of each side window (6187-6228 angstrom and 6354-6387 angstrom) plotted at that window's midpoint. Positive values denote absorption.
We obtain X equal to -0.4 angstrom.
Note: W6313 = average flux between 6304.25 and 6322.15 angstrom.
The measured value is 18.7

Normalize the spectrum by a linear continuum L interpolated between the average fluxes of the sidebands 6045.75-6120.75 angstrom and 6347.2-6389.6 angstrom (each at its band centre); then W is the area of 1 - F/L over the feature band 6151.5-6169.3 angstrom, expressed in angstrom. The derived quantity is 1.3 angstrom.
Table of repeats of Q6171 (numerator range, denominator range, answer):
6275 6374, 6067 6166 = 1.08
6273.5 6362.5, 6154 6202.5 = 1.08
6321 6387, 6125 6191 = 1.10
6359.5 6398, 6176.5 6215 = 1.05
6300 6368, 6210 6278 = 1.04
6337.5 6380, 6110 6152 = 1.09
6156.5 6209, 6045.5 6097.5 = 0.99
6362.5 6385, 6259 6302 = 1.03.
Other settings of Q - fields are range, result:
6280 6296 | 18.8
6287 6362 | 19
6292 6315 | 18.8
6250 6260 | 18.4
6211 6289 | 18.8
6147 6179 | 18.1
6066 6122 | 19.2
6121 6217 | 18.6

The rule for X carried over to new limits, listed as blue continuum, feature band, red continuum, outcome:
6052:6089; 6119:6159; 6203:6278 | 0.7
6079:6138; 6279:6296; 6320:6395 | 0.2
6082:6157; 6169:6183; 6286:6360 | 0.7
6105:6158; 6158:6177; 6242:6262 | 1.7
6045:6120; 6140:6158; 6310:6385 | 0.0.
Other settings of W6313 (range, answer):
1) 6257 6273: 18.8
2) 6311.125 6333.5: 19.1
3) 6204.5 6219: 19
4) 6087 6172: 18.6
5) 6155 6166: 17.3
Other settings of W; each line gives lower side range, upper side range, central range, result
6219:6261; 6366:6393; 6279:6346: 0.2 angstrom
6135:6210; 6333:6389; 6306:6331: -0.1 angstrom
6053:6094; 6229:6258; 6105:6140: 0.3 angstrom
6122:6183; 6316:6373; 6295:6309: 0.2 angstrom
